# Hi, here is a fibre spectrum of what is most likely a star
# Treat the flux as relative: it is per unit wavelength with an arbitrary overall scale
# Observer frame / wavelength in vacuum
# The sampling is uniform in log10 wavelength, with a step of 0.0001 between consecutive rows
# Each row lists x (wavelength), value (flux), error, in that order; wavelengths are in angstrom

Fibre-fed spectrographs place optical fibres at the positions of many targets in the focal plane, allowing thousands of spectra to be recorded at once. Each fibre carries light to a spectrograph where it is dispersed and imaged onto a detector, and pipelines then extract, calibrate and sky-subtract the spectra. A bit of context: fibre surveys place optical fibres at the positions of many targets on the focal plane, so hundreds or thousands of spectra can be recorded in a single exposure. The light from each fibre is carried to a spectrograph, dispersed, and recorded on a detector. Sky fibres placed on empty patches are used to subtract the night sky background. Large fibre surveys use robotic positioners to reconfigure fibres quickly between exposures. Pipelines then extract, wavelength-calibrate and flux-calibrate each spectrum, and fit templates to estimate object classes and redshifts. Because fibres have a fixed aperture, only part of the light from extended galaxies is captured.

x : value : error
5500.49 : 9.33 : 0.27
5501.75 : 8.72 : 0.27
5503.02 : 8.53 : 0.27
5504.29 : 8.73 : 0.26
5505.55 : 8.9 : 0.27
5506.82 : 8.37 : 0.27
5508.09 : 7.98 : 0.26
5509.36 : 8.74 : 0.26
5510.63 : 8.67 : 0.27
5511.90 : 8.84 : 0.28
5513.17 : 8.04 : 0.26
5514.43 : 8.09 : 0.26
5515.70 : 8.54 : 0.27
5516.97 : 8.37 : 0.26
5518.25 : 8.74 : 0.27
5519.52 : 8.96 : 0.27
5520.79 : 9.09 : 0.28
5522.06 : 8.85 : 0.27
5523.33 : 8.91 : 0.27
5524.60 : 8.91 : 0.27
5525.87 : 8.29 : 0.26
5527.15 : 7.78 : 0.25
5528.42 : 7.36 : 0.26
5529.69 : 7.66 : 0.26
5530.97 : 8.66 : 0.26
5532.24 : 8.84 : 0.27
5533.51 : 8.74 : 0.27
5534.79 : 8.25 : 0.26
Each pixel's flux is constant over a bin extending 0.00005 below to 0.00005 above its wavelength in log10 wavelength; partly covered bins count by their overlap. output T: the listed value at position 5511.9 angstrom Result 8.84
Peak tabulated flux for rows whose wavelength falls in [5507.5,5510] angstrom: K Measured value 8.74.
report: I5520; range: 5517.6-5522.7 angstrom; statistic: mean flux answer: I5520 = 8.9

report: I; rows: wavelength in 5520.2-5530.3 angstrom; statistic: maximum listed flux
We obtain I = 9.09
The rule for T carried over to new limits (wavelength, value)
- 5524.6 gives 8.91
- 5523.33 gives 8.91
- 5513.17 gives 8.04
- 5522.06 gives 8.85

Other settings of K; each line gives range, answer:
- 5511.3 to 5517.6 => 8.84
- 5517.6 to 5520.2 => 8.96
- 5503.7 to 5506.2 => 8.9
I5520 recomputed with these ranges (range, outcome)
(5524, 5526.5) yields 8.6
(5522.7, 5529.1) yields 8.25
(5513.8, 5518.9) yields 8.43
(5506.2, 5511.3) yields 8.43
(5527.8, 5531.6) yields 7.89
